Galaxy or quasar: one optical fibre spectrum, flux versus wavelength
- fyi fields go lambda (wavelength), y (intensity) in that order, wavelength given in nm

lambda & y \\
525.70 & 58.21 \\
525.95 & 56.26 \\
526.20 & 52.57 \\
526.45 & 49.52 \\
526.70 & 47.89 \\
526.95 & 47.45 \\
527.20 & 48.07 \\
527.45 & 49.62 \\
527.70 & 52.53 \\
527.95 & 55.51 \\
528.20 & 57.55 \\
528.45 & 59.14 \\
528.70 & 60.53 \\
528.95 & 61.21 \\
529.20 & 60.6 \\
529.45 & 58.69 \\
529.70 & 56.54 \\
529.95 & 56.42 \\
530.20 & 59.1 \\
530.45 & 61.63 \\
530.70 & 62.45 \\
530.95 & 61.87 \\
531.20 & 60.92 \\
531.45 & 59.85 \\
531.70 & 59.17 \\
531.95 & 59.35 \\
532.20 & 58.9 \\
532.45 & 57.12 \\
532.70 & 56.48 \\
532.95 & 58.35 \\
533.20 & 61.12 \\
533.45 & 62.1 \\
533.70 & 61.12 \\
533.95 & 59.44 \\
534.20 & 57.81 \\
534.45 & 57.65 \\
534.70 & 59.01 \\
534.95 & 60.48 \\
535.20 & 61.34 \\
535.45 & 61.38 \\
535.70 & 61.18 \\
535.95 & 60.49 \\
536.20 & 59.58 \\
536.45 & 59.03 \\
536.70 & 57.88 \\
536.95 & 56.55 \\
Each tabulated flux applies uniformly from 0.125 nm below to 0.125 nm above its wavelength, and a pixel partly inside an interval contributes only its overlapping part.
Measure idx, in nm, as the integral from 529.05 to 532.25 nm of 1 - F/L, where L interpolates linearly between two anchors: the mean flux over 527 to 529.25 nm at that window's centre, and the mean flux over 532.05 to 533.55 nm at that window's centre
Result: -0.13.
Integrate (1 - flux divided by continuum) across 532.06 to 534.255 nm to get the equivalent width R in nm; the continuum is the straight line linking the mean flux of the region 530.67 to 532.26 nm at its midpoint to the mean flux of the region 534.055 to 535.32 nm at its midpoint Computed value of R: 0.02 nm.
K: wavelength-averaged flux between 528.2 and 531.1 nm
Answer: 59.7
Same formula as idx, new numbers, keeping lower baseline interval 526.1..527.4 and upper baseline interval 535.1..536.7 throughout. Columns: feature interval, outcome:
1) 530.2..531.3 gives -0.15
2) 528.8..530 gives -0.15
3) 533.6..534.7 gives -0.02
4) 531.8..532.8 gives -0.04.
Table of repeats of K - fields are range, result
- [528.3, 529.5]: 60.1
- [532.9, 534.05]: 60.6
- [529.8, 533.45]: 59.6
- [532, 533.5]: 58.9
